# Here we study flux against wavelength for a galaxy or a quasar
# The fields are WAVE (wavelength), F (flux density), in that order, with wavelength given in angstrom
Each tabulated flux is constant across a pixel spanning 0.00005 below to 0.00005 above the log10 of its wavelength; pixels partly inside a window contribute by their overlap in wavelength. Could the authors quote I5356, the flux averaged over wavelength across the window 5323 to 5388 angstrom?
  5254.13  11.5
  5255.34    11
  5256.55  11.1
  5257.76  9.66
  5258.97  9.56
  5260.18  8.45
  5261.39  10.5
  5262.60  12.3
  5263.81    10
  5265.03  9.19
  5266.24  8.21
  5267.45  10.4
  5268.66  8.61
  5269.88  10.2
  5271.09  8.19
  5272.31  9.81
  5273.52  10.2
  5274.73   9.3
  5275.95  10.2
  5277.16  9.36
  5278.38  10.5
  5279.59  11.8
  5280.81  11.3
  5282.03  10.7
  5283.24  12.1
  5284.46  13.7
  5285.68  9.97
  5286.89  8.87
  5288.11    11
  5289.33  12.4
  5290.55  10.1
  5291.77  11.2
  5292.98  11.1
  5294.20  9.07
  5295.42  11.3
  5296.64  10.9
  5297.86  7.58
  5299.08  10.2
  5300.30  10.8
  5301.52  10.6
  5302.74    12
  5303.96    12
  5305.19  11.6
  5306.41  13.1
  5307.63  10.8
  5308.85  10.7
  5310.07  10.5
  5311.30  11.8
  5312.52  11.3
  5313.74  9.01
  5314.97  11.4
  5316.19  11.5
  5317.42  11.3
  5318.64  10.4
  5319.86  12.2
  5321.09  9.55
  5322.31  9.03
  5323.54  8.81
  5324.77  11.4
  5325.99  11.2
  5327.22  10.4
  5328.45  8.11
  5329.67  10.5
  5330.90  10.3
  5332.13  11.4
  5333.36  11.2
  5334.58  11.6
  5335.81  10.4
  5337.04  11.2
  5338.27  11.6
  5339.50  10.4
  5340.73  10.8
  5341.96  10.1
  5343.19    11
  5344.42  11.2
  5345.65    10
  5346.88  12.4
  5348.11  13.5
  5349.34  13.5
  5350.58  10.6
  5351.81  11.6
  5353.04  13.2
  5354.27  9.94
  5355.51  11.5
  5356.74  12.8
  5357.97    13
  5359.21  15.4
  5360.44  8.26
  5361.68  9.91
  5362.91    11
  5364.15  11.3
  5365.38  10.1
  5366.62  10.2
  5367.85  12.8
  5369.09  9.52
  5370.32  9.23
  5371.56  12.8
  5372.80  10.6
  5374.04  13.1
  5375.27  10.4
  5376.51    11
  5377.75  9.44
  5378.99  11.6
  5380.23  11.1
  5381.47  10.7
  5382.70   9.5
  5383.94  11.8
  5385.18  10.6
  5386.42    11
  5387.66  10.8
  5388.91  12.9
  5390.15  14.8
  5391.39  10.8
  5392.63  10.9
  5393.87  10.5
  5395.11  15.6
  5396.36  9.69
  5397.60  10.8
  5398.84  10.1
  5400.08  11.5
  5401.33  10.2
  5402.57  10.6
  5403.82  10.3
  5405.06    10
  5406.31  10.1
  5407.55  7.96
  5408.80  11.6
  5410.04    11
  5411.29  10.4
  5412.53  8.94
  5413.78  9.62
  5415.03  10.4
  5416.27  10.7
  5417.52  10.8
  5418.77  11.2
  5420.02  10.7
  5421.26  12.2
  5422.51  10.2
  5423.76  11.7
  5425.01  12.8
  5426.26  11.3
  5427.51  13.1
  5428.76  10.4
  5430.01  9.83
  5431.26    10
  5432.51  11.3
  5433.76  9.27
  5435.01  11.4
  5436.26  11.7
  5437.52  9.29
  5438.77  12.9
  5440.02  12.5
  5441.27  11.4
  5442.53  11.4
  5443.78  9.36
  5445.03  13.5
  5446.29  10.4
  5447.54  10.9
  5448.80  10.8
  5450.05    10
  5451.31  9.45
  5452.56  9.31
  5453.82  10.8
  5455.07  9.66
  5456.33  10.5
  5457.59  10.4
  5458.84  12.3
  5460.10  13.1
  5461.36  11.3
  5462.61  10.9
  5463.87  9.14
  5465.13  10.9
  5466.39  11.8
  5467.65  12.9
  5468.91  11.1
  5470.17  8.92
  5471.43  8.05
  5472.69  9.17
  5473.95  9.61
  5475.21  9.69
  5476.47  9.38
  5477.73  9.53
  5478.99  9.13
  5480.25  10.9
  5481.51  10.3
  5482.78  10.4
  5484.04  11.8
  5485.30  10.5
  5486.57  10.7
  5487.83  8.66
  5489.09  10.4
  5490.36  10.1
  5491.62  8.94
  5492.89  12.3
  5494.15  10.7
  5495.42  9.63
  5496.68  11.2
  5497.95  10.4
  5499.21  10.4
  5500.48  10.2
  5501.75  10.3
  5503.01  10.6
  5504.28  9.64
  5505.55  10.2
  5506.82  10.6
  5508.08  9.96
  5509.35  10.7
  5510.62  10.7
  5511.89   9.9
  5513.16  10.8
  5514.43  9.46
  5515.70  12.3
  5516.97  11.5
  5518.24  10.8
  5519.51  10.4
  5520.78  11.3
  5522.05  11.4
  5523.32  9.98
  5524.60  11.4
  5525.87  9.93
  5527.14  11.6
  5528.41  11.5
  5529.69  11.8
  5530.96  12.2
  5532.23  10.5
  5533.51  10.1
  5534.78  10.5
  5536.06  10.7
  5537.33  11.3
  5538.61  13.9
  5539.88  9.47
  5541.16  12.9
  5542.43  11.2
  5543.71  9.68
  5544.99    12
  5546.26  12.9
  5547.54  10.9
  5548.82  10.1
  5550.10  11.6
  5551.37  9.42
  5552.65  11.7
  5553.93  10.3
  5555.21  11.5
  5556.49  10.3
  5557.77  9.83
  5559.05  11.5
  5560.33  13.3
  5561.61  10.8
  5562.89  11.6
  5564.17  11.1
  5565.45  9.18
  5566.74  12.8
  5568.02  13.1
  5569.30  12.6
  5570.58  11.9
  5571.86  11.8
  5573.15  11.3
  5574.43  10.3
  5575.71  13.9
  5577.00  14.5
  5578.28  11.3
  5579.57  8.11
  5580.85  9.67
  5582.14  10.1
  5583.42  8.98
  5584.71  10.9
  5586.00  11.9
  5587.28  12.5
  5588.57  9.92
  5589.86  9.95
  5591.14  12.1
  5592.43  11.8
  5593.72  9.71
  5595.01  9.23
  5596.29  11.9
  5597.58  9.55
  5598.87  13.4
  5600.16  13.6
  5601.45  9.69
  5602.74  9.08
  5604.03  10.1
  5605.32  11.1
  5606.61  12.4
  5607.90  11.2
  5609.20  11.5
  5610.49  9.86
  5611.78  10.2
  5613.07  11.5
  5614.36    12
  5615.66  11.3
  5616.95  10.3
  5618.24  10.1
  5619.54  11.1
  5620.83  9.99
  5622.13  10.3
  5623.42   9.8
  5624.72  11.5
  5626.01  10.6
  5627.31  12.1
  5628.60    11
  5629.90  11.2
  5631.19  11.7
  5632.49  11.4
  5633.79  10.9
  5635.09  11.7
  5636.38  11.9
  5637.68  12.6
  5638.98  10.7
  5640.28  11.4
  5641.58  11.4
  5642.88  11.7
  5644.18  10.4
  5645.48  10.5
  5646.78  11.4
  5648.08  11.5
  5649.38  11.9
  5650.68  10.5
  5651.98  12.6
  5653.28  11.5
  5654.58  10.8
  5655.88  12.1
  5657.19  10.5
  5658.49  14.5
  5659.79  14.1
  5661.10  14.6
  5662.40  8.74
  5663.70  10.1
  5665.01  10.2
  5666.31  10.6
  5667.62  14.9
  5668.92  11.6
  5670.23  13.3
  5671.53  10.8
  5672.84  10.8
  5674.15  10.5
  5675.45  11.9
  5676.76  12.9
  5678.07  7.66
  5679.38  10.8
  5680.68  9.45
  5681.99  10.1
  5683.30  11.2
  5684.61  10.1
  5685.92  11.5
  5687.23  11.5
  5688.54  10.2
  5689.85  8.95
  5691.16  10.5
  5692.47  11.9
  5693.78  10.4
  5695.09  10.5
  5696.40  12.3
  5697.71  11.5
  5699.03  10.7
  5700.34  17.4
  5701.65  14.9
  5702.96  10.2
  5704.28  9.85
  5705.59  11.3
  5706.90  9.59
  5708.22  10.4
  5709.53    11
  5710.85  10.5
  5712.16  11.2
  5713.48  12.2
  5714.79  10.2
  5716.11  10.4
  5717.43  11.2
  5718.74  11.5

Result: 11.1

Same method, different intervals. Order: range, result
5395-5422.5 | 10.6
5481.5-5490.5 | 10.4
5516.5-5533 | 11.1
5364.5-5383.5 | 10.8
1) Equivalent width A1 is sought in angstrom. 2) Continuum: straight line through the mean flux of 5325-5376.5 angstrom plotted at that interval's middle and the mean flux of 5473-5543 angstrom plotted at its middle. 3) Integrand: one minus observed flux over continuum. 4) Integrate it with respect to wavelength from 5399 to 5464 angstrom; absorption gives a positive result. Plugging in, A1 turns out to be 0.6 angstrom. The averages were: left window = 11.2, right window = 10.6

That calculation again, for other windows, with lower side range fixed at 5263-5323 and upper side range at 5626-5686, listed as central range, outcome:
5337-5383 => -2.25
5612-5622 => 0.40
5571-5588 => 0.04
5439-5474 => 0.59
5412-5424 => 0.24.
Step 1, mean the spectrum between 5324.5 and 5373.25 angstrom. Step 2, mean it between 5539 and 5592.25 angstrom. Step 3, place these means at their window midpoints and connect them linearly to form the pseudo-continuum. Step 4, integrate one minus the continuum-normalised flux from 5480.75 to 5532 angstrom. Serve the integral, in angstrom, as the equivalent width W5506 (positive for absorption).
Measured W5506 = 2.5 angstrom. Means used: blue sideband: 11.2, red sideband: 11.2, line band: 10.6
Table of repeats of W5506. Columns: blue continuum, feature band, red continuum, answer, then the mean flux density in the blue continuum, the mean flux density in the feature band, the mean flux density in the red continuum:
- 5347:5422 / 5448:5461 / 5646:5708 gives 0.61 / 11.1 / 10.6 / 11.4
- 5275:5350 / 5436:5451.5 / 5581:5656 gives -0.17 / 10.9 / 11.1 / 11.1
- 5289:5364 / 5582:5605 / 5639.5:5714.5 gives 0.87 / 11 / 10.8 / 11.3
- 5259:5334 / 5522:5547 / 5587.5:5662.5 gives -0.47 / 10.5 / 11.2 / 11.2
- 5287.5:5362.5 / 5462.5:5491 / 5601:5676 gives 2.51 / 11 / 10.2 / 11.3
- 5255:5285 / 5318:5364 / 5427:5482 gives -3.01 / 10.2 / 11.1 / 10.6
